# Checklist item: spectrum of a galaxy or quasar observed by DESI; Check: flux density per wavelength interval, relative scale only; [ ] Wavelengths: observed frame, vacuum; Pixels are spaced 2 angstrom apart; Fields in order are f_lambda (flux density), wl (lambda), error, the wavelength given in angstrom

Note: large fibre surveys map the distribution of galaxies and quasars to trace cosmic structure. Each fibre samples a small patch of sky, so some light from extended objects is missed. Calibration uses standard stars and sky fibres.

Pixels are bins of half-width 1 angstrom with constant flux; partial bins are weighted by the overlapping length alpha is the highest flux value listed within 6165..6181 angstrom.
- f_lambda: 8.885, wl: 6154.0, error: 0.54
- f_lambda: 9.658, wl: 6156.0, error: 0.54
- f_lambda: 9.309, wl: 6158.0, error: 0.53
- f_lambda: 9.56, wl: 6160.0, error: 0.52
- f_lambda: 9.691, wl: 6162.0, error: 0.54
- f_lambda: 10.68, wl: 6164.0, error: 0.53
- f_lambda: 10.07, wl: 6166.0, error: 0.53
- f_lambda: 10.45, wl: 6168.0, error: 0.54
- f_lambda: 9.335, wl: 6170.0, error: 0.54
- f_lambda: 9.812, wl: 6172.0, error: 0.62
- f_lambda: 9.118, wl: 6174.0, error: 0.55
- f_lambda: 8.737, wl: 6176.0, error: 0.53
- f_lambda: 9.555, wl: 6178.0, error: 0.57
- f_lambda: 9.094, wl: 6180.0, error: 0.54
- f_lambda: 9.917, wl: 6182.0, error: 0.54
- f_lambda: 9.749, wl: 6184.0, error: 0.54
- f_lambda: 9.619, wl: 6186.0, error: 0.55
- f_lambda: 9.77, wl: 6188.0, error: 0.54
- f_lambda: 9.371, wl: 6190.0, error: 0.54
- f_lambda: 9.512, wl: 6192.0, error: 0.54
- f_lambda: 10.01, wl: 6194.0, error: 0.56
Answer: 10.45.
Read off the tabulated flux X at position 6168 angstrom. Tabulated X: 10.45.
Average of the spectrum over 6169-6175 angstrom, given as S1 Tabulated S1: 9.42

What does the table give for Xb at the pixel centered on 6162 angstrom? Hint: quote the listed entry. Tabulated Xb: 9.691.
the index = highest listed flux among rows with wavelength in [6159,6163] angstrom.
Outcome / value 9.691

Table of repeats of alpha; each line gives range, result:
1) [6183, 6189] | 9.77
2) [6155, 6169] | 10.68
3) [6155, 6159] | 9.658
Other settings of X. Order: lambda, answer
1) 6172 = 9.812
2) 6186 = 9.619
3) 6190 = 9.371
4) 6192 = 9.512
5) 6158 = 9.309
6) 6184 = 9.749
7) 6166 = 10.07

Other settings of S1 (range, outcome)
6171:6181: 9.26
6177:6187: 9.59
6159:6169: 10.1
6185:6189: 9.69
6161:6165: 10.2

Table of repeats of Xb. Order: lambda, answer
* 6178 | 9.555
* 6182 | 9.917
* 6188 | 9.77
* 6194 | 10.01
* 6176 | 8.737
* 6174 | 9.118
